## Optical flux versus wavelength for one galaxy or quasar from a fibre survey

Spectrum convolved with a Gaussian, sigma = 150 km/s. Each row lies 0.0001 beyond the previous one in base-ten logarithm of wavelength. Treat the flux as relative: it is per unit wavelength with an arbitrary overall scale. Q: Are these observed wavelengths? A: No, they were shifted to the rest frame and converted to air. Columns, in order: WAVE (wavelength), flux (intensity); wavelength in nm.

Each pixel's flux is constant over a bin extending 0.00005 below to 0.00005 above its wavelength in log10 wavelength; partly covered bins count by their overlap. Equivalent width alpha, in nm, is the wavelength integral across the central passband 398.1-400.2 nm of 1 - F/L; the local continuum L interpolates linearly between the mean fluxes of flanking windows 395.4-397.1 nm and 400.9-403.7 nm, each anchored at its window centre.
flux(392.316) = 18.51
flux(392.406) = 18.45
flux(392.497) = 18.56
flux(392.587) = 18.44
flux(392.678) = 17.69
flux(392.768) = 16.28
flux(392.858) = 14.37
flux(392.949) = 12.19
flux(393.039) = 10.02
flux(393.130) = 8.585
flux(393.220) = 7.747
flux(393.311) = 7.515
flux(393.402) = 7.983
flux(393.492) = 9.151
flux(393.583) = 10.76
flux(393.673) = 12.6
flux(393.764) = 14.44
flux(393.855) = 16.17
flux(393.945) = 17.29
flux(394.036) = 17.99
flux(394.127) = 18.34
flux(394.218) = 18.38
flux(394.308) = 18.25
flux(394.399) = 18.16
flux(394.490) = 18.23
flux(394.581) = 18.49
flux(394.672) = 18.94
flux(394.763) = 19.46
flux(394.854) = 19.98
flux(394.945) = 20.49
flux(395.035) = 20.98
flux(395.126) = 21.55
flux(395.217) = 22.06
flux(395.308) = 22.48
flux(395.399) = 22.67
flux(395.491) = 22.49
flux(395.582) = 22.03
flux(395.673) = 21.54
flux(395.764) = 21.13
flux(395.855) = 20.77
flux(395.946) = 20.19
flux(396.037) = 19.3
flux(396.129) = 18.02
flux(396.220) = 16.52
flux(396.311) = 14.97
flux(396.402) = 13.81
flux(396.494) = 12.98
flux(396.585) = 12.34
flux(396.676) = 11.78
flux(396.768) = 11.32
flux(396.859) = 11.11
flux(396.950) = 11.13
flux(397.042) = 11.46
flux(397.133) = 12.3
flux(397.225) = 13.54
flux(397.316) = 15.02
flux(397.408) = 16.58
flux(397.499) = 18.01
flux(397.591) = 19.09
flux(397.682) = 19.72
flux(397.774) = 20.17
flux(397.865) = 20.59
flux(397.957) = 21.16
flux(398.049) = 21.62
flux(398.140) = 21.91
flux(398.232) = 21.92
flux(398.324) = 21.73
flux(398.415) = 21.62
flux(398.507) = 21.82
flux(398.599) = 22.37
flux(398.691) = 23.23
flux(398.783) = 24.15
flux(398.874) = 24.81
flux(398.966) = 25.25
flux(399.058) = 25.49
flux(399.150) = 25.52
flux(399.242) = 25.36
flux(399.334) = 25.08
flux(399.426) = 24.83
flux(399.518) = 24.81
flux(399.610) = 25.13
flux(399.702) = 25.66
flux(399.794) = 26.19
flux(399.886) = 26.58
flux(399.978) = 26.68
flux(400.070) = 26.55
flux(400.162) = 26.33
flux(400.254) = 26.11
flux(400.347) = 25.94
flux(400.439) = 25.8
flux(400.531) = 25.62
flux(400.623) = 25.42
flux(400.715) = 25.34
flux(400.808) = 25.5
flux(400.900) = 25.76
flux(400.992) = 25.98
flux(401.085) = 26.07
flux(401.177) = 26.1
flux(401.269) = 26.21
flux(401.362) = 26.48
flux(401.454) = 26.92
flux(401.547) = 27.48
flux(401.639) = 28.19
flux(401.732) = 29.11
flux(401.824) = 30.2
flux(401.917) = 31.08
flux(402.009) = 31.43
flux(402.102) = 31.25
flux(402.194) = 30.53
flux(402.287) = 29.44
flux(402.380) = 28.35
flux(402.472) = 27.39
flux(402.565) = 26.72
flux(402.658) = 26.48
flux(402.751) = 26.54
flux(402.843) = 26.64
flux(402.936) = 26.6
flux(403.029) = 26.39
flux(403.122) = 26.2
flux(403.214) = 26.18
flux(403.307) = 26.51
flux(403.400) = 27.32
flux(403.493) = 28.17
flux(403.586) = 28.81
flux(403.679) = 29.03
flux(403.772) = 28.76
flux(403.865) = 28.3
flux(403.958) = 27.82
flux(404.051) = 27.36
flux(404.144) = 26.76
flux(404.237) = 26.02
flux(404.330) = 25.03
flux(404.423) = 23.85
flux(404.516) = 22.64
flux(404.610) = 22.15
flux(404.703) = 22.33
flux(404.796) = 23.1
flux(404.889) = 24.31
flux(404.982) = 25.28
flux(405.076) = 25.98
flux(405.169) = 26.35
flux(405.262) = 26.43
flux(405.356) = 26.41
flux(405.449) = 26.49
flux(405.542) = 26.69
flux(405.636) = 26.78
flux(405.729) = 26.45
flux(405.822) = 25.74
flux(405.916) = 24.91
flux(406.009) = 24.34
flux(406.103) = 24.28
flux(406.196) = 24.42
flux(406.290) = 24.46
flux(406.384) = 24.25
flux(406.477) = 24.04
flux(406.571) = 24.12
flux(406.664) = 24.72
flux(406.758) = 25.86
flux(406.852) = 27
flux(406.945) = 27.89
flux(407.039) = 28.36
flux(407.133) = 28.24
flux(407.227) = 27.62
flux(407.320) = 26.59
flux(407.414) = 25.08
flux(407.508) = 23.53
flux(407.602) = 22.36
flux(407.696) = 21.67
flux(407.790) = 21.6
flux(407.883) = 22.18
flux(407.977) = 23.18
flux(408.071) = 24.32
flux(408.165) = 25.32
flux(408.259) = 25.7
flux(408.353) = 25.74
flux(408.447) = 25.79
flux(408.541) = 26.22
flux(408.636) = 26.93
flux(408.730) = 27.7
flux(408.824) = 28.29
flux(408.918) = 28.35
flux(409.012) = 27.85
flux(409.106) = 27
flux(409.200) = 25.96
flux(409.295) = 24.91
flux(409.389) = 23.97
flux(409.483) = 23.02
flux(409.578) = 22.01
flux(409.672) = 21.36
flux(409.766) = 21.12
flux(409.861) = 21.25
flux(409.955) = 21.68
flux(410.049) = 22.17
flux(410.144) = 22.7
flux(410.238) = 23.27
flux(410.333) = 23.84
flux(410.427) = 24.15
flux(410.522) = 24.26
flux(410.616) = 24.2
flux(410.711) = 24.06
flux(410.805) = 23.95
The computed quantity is -0.25 nm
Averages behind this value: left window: 16.4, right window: 27.7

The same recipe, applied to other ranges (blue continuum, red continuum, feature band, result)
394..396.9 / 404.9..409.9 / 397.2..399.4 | -0.17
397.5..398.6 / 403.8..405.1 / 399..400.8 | -0.29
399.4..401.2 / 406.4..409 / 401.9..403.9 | -0.18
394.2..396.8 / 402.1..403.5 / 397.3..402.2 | -0.20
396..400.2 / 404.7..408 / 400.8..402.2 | -0.37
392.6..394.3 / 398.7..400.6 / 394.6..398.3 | 0.16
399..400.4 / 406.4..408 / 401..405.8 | -0.29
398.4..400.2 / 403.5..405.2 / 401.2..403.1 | -0.20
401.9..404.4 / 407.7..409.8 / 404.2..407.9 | 0.18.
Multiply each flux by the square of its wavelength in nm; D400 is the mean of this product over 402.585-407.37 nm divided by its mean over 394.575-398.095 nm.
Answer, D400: 1.5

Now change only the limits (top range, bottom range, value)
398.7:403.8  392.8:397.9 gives 1.69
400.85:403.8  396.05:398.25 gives 1.77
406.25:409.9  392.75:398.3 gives 1.59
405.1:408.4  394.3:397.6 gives 1.52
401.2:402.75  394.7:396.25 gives 1.42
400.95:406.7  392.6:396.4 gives 1.64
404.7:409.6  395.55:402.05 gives 1.19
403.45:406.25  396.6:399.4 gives 1.37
